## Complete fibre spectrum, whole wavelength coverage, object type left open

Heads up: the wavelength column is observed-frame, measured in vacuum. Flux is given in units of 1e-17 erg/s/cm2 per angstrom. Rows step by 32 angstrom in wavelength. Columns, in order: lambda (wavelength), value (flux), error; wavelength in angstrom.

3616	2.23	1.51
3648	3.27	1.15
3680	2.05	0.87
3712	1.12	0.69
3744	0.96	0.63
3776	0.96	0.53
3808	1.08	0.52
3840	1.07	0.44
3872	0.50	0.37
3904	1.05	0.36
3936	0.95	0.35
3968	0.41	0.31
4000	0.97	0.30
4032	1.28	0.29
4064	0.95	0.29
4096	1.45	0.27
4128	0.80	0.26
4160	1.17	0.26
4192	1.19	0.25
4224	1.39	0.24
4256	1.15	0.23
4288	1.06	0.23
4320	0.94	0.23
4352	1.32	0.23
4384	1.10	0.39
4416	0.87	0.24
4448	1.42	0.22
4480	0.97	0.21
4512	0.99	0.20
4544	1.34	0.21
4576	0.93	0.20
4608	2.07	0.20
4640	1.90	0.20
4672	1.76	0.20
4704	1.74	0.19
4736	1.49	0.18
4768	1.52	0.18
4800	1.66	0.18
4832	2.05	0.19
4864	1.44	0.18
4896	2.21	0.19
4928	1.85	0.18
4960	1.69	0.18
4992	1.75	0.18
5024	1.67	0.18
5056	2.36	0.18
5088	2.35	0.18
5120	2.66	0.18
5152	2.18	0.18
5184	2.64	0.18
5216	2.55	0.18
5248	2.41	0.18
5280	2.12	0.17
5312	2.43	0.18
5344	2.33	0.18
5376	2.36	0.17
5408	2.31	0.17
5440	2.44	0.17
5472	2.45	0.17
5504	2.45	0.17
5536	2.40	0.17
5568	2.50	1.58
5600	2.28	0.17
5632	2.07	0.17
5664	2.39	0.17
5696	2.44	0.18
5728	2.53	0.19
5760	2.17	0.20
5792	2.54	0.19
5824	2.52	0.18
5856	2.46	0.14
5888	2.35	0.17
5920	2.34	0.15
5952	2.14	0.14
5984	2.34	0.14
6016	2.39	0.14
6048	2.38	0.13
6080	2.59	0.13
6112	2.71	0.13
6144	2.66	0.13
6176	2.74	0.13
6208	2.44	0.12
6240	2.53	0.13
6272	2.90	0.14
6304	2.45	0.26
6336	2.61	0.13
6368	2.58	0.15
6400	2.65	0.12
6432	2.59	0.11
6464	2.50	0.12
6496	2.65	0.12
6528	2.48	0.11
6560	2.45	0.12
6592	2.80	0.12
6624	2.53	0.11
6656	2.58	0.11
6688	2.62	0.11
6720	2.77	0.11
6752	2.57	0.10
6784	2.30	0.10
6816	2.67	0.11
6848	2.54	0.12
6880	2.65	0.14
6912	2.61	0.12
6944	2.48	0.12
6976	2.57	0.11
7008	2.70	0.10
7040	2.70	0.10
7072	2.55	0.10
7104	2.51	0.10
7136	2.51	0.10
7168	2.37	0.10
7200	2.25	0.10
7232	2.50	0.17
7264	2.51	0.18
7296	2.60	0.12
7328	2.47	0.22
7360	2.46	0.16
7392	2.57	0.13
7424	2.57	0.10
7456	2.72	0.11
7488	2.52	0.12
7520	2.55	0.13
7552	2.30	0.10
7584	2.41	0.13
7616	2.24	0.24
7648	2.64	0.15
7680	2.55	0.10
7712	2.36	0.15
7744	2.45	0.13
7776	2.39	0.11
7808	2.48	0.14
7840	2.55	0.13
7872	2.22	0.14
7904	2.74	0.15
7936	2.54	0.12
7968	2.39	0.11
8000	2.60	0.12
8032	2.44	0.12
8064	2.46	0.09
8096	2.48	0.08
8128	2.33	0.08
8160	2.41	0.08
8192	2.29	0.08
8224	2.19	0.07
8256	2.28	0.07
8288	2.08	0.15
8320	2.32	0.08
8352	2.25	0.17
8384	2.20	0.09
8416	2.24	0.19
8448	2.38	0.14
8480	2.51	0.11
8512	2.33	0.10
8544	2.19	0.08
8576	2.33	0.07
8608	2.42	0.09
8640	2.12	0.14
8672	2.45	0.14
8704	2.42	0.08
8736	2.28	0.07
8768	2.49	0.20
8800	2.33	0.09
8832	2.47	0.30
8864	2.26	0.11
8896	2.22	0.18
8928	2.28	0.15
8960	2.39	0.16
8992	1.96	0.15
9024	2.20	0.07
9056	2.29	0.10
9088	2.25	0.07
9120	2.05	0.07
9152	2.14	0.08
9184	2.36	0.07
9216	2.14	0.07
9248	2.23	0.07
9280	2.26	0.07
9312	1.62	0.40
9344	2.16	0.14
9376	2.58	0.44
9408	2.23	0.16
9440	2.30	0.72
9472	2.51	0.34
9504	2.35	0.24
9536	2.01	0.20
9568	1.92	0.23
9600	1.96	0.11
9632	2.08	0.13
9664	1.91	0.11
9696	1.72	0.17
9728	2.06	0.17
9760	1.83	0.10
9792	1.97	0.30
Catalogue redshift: 0.15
